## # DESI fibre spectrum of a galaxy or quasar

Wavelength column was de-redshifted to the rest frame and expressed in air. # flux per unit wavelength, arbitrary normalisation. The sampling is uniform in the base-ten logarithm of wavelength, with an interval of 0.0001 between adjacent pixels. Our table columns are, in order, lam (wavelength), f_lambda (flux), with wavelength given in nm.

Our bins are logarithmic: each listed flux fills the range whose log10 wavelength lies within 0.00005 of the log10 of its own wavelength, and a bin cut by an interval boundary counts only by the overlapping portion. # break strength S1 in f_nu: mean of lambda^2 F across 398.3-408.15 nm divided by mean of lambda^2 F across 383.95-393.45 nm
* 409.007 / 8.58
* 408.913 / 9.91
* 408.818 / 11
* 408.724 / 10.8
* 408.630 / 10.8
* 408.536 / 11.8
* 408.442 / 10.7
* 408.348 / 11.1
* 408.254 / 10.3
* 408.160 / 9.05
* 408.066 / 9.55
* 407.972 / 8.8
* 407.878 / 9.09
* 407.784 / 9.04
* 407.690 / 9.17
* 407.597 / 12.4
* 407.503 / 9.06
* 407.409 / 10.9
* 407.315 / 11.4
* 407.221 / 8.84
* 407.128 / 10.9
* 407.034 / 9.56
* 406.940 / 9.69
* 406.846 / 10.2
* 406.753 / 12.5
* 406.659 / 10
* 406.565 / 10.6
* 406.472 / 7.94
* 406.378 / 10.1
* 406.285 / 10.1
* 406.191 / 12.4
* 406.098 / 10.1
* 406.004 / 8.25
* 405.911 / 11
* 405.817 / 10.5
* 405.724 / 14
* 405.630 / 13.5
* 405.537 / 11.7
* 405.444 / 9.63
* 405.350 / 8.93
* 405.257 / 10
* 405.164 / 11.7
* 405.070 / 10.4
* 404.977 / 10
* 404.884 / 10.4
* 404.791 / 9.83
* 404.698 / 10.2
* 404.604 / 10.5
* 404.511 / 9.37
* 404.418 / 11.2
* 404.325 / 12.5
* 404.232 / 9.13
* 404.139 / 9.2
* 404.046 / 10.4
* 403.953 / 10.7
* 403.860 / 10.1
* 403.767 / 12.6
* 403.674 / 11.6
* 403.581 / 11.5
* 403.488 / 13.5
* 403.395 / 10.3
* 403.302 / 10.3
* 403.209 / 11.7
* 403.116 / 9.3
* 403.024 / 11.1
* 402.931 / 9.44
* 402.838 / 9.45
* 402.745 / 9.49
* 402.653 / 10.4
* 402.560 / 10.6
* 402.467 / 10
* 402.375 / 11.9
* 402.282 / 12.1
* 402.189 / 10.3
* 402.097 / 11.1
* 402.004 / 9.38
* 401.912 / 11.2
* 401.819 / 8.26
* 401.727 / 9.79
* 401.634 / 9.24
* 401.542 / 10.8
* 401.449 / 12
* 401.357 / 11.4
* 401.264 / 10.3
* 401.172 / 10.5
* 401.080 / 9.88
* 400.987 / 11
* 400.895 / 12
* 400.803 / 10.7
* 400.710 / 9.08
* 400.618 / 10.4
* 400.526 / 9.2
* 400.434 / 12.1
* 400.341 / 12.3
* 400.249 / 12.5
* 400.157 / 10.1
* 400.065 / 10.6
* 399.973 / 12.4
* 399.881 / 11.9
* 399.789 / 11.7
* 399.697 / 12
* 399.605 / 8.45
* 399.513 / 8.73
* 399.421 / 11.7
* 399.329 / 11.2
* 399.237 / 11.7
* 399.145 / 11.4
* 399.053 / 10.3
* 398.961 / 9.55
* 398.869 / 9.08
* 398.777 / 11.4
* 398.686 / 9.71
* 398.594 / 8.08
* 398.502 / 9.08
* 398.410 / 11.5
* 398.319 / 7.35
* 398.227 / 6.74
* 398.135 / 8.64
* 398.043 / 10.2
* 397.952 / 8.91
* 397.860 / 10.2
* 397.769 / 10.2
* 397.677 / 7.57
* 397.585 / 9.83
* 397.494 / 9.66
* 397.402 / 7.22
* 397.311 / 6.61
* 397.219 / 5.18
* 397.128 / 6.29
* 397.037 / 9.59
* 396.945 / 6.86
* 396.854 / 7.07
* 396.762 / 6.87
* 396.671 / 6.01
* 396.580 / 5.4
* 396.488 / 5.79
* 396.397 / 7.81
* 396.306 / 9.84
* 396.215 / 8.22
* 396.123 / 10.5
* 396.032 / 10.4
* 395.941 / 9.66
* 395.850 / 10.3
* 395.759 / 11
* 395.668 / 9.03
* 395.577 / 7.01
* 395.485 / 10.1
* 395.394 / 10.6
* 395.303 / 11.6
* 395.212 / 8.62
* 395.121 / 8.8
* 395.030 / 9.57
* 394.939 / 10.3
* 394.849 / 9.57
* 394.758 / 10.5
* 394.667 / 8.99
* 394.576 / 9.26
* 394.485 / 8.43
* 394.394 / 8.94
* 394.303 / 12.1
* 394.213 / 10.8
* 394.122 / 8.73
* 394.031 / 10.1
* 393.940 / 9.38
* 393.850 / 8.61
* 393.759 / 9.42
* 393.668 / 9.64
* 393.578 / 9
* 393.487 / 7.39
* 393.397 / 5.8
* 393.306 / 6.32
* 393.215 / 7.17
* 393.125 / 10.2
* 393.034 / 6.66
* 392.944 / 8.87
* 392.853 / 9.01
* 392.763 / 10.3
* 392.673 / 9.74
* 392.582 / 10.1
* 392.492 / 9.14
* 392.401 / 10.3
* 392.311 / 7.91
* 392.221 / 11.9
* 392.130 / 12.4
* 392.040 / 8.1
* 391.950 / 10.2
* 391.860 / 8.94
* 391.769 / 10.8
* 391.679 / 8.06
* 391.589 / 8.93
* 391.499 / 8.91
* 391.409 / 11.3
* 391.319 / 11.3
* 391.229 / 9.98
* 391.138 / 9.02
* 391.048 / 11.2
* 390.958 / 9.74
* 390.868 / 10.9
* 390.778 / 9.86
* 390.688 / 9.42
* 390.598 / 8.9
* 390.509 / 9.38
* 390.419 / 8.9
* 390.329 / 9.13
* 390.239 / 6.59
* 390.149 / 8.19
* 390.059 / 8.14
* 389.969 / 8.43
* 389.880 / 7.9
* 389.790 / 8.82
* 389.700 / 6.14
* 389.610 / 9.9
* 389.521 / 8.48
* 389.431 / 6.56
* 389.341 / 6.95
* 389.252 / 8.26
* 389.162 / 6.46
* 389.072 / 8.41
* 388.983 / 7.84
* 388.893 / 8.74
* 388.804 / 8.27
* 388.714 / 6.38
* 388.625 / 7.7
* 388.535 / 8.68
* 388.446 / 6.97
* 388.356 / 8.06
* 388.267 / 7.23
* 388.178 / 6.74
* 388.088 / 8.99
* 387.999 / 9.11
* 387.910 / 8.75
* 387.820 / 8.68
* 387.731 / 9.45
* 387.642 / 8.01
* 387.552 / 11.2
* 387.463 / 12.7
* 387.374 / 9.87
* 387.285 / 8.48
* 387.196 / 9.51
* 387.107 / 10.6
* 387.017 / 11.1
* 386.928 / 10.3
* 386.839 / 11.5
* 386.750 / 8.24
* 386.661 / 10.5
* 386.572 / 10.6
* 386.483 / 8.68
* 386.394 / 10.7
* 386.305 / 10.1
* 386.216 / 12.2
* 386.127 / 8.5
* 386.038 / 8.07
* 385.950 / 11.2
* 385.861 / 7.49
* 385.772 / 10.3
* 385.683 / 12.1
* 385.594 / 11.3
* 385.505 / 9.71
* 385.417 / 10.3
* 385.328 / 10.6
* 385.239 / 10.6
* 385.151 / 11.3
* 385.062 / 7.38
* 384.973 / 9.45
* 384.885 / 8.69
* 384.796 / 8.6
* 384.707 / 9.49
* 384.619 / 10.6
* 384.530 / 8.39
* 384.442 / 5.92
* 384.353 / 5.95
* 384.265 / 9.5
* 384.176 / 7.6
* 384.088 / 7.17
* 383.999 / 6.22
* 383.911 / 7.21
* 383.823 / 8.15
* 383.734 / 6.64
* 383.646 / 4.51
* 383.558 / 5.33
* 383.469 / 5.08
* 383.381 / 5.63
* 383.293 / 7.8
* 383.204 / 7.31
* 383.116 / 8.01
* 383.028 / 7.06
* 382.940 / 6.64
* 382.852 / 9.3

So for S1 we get 1.25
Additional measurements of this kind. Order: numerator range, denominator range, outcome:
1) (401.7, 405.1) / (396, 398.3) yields 1.35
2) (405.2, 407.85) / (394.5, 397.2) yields 1.26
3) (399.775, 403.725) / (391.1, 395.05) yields 1.20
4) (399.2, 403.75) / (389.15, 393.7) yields 1.26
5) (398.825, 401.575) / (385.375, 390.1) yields 1.28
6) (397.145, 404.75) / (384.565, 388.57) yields 1.15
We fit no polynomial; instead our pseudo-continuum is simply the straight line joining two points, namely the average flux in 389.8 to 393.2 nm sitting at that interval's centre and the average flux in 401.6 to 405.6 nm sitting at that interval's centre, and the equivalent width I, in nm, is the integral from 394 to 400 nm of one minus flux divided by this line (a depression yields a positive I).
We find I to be 0.38 nm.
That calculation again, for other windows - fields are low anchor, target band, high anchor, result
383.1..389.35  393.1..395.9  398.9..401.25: 0.204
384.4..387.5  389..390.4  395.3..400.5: 0.259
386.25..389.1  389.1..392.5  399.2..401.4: 0.178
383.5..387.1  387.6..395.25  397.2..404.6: 0.519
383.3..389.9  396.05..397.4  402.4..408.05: 0.321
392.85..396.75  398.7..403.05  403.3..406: -0.232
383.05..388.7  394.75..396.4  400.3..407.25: 0.014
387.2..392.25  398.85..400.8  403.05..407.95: -0.168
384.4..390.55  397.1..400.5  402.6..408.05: 0.046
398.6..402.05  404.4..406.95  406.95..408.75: -0.060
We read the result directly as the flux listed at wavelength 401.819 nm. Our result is 8.26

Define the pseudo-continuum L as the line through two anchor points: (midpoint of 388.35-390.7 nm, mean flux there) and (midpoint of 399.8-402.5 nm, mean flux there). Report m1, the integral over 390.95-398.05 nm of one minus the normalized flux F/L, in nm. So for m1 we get 0.09 nm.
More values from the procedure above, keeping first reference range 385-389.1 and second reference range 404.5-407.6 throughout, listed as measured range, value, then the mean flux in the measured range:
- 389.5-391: 0.13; 8.76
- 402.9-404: -0.08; 11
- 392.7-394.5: 0.17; 8.86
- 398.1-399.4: 0.04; 9.74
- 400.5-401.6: -0.05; 10.6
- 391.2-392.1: 0.00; 9.7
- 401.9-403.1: -0.02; 10.5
